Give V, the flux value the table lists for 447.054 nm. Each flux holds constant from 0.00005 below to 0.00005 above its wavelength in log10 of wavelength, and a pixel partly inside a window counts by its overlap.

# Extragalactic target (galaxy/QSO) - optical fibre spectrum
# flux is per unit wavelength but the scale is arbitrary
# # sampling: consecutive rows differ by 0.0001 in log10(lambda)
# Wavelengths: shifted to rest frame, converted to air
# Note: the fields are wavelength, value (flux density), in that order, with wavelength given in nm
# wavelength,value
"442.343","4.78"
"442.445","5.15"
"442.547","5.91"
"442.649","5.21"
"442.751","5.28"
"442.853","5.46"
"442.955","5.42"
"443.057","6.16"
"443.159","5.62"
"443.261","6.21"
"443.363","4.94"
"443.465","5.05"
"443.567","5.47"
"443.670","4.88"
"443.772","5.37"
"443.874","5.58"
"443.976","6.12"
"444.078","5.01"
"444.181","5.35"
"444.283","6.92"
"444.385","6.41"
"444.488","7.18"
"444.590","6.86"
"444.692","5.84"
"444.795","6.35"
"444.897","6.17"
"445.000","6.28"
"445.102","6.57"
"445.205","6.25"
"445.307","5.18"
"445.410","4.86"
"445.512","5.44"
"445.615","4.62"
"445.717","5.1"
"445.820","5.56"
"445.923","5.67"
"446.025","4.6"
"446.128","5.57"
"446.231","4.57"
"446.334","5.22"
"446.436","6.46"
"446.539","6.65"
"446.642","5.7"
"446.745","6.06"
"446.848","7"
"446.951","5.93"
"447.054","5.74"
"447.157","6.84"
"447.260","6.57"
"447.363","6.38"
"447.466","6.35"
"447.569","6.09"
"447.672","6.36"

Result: 5.74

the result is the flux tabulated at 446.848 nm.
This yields 7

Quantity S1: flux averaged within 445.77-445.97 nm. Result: 5.6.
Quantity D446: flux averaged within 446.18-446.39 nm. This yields 4.95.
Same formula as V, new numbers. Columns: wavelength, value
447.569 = 6.09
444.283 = 6.92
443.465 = 5.05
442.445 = 5.15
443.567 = 5.47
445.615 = 4.62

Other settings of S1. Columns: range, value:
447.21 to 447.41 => 6.48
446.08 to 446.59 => 5.7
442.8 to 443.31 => 5.77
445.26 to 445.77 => 5.04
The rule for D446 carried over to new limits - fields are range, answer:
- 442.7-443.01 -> 5.4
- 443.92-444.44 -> 5.96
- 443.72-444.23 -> 5.49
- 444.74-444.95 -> 6.23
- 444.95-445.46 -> 5.83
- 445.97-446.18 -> 5.1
